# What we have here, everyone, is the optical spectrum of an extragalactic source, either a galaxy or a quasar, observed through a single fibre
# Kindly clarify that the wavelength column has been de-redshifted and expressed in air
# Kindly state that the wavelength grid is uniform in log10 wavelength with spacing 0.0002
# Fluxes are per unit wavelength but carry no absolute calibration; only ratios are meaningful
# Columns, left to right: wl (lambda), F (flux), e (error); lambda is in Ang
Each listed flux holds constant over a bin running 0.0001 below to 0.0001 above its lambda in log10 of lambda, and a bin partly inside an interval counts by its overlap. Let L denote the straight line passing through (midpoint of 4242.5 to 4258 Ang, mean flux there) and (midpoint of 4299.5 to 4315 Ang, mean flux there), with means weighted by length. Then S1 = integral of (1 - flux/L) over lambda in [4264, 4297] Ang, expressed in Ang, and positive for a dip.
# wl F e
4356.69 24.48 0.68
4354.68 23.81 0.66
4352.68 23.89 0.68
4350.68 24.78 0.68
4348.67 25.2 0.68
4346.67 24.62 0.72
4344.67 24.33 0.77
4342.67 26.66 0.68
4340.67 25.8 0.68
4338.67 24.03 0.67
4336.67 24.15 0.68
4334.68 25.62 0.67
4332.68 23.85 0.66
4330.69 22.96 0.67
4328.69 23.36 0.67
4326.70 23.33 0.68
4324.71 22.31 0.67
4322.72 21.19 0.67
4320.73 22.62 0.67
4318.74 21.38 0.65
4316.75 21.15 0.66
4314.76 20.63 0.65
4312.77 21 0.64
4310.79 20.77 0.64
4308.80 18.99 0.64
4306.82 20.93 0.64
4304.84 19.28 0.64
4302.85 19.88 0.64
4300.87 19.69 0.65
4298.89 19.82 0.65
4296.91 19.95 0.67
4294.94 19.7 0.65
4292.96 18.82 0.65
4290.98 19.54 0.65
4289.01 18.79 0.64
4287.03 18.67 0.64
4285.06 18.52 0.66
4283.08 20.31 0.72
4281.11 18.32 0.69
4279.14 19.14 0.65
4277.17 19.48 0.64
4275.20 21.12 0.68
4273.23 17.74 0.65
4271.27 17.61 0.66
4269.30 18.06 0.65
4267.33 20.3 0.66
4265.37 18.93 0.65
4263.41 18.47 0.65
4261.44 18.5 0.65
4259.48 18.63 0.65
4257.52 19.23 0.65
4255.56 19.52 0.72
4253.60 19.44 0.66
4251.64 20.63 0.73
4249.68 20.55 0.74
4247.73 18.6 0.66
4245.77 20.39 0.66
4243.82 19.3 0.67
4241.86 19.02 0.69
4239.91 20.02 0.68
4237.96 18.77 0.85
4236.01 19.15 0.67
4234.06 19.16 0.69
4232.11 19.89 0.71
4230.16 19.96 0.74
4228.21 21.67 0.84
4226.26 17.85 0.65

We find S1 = 1.4 Ang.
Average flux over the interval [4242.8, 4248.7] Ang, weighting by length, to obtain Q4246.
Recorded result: 19.4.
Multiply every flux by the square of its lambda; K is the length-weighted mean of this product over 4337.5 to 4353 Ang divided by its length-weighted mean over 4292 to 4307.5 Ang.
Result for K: 1.29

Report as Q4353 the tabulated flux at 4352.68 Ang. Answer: 23.89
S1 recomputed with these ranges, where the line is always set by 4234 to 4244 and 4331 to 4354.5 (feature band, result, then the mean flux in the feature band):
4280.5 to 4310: 3.7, 19.4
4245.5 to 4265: 0.7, 19.3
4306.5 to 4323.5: 1.7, 21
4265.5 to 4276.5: 1.0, 19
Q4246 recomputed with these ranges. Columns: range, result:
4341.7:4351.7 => 25.1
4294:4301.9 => 19.8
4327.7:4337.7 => 24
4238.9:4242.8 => 19.5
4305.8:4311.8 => 20.3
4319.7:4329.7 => 22.6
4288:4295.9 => 19.2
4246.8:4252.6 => 19.9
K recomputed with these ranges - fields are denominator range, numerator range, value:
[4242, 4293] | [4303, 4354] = 1.23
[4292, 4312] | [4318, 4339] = 1.18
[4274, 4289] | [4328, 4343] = 1.30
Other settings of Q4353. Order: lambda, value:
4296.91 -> 19.95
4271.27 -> 17.61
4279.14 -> 19.14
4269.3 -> 18.06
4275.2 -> 21.12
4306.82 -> 20.93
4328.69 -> 23.36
